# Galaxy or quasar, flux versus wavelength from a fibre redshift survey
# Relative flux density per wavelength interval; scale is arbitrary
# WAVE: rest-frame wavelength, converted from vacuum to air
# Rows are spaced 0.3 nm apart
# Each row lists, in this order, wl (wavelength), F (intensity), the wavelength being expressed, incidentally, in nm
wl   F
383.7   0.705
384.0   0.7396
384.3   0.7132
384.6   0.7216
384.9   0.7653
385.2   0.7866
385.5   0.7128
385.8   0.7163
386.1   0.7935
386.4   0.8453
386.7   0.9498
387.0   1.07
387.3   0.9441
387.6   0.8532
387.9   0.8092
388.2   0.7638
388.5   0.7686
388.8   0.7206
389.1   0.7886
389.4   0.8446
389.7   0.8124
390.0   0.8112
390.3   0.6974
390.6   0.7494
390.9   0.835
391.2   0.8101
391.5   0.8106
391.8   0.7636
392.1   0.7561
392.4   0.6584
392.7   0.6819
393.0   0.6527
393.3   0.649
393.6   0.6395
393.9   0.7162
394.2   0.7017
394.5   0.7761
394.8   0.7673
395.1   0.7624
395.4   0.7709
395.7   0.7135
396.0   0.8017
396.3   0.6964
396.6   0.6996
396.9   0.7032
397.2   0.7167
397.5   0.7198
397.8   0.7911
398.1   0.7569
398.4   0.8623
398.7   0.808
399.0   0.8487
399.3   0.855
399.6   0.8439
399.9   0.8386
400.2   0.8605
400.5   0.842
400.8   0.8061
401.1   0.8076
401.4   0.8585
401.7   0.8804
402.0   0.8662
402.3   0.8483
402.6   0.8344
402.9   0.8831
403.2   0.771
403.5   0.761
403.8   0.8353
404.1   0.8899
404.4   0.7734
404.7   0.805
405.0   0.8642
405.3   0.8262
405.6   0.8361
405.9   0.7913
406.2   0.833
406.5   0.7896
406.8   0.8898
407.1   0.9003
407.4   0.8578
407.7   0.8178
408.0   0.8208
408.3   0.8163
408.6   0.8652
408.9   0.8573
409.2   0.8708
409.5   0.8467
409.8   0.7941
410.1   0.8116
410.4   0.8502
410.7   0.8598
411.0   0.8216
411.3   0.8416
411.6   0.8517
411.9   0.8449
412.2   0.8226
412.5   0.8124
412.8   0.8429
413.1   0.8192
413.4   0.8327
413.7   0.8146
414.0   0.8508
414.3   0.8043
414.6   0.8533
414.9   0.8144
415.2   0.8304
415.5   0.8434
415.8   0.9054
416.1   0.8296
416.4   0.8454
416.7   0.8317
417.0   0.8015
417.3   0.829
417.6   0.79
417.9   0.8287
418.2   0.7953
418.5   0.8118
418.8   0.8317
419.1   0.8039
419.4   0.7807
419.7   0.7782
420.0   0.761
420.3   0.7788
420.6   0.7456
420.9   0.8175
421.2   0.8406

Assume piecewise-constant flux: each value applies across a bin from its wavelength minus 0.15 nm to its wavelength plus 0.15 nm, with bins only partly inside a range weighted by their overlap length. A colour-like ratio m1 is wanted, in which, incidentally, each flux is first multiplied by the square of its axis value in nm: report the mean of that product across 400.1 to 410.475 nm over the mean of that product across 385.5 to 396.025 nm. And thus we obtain 1.2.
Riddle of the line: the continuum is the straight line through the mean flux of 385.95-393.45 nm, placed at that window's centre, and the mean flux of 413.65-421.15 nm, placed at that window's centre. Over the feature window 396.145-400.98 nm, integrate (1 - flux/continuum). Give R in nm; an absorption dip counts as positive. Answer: 0.06 nm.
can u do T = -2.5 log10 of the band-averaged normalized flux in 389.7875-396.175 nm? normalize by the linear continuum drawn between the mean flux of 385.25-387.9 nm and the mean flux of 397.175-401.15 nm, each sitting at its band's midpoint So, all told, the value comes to 0.13 mag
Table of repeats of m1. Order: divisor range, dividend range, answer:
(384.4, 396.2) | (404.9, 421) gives 1.20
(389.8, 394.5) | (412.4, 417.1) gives 1.28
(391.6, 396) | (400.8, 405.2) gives 1.21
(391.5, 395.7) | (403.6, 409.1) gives 1.24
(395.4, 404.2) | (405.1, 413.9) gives 1.09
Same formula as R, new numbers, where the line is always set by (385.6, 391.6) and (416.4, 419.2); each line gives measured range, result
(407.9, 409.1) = -0.037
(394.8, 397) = 0.215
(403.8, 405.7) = -0.036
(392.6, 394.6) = 0.323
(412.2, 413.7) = -0.017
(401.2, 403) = -0.093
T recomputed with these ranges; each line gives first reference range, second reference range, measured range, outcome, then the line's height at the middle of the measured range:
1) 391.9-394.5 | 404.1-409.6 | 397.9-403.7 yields -0.08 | 0.772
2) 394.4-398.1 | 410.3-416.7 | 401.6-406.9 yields -0.06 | 0.787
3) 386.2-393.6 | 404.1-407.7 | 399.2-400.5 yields -0.04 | 0.818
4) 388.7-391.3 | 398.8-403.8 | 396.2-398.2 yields 0.13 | 0.819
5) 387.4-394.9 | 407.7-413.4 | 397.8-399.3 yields -0.05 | 0.786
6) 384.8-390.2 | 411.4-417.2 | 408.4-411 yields -0.01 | 0.832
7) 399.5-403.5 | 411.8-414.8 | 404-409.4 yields -0.01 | 0.834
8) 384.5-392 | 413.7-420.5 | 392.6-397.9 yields 0.13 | 0.809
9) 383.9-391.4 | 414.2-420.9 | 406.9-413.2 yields -0.04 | 0.81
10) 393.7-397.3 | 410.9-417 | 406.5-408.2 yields -0.07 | 0.799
